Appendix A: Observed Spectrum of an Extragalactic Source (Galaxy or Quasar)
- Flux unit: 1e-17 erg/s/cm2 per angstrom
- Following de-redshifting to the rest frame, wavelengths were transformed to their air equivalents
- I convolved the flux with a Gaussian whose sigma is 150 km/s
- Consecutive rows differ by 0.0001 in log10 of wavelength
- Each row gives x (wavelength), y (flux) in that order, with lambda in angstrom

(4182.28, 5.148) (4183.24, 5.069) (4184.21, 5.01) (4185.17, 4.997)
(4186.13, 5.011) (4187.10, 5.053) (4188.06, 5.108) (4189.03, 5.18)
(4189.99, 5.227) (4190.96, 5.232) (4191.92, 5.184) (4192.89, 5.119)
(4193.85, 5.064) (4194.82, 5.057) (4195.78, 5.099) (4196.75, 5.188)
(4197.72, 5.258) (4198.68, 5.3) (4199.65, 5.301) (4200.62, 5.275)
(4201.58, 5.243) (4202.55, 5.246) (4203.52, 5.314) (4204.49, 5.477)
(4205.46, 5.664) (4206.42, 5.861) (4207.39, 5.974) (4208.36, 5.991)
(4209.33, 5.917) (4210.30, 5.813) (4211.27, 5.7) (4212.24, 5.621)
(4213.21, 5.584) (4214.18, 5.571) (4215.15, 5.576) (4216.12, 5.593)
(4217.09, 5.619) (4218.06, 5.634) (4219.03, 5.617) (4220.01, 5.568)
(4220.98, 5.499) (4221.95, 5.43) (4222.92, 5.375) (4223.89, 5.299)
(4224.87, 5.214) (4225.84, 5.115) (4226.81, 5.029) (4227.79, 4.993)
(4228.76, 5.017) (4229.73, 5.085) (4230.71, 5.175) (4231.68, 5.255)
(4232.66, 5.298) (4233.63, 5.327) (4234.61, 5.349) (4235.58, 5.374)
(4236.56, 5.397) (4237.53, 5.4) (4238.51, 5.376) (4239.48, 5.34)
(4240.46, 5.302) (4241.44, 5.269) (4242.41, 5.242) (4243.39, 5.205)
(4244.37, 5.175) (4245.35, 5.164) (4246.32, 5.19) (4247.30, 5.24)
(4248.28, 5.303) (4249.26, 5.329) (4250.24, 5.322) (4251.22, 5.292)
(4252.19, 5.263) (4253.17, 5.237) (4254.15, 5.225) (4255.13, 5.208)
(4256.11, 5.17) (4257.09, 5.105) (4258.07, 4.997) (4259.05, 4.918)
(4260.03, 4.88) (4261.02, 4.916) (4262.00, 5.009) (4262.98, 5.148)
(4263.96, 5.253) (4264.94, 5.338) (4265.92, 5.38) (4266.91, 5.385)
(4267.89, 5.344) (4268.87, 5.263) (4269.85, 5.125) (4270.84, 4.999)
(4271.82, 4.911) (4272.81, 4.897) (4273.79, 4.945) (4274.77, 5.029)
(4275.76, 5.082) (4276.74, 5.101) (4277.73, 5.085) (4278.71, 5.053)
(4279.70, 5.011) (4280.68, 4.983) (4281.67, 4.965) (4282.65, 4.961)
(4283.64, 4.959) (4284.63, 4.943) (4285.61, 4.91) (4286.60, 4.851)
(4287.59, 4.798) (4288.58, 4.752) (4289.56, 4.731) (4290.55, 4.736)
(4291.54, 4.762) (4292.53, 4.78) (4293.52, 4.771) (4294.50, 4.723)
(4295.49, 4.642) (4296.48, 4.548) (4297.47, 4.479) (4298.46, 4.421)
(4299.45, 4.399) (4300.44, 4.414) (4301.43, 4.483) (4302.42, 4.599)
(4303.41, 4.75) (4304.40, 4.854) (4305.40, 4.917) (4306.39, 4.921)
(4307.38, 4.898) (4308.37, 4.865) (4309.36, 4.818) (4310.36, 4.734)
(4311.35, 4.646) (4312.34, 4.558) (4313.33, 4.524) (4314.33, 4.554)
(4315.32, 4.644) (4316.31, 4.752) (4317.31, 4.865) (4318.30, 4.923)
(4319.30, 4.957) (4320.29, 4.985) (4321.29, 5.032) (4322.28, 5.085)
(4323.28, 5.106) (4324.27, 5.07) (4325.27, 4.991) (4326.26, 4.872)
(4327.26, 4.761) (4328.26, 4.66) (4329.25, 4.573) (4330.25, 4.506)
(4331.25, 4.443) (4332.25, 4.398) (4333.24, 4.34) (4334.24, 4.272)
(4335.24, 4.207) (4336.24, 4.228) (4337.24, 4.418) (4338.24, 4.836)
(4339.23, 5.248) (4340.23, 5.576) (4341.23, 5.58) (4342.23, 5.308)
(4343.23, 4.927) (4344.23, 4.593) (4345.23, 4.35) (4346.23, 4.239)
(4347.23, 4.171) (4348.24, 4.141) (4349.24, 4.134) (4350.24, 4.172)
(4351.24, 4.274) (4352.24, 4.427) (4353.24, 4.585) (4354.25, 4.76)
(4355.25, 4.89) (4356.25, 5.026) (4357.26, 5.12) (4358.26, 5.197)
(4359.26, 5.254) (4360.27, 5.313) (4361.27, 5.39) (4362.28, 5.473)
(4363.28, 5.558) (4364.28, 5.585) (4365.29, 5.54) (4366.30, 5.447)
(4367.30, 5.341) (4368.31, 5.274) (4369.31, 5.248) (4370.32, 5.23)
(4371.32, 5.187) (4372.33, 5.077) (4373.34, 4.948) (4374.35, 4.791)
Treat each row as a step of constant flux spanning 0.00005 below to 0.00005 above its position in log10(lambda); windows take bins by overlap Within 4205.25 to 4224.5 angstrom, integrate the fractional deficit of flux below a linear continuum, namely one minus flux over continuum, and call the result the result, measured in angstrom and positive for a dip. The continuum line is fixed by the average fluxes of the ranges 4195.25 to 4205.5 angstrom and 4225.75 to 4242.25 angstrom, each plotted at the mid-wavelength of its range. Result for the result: -1.36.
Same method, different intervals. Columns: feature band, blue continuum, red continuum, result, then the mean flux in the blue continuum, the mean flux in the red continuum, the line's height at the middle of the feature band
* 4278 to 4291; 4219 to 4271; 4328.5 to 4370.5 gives 0.5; 5.23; 4.84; 5.09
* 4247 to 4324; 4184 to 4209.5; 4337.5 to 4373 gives 2.9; 5.31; 4.98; 5.12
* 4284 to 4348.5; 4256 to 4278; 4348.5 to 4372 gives 4.5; 5.1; 5.05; 5.07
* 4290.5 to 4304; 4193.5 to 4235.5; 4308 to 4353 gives 0.8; 5.41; 4.68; 4.89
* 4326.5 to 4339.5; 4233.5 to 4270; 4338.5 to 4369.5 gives 1.3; 5.23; 4.97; 5.02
